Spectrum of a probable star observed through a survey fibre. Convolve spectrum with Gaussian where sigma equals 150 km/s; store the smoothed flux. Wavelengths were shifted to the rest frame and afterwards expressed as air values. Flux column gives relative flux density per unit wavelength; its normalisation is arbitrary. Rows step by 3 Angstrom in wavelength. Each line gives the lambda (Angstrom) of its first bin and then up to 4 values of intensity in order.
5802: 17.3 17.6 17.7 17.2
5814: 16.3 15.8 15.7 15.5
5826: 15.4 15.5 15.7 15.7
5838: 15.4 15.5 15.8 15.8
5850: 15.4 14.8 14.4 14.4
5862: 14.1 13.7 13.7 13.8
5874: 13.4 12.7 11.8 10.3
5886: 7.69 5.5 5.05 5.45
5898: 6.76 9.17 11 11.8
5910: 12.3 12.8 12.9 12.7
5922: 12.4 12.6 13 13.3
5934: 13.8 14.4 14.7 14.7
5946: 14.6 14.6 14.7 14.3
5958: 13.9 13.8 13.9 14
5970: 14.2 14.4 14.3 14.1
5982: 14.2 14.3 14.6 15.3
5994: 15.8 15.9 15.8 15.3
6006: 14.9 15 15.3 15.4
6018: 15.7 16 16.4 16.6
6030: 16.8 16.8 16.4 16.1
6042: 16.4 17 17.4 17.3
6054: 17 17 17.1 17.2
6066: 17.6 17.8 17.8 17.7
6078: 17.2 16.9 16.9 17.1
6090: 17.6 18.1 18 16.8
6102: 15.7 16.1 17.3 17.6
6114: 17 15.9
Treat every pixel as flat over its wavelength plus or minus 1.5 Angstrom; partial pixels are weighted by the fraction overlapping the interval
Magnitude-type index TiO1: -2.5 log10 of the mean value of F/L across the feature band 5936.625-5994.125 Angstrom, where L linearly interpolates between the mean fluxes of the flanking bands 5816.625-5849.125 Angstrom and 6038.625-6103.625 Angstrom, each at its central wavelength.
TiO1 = 0.146 mag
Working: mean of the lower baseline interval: 15.6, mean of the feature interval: 14.4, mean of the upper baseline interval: 17.2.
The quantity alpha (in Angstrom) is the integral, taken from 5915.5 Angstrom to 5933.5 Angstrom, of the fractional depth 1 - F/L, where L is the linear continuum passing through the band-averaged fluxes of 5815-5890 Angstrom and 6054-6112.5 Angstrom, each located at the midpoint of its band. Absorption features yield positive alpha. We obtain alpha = 2.5 Angstrom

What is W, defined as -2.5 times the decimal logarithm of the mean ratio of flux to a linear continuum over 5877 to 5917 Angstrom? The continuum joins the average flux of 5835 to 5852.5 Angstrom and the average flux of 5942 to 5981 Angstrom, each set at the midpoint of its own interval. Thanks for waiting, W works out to 0.492 mag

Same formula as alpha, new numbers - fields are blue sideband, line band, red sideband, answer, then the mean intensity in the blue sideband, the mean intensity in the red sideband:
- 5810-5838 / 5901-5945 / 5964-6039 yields 7.4 Angstrom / 15.8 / 15.3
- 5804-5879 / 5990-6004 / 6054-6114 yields 0.7 Angstrom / 15.2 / 17.2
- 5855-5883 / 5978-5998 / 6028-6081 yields 1.1 Angstrom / 13.4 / 17.1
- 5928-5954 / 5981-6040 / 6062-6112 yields 0.2 Angstrom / 14.3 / 17.3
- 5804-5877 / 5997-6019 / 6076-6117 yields 1.4 Angstrom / 15.3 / 17.1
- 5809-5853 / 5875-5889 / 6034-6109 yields 5.1 Angstrom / 15.8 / 17.1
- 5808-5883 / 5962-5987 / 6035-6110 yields 3.0 Angstrom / 14.9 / 17.1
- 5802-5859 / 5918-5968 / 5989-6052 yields 6.6 Angstrom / 15.8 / 16.1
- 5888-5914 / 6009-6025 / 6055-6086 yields -1.1 Angstrom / 8.86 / 17.3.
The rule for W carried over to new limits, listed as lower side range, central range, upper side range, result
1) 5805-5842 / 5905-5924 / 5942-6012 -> 0.22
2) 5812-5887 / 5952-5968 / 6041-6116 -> 0.12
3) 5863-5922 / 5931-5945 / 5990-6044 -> -0.13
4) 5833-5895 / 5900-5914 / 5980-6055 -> 0.19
